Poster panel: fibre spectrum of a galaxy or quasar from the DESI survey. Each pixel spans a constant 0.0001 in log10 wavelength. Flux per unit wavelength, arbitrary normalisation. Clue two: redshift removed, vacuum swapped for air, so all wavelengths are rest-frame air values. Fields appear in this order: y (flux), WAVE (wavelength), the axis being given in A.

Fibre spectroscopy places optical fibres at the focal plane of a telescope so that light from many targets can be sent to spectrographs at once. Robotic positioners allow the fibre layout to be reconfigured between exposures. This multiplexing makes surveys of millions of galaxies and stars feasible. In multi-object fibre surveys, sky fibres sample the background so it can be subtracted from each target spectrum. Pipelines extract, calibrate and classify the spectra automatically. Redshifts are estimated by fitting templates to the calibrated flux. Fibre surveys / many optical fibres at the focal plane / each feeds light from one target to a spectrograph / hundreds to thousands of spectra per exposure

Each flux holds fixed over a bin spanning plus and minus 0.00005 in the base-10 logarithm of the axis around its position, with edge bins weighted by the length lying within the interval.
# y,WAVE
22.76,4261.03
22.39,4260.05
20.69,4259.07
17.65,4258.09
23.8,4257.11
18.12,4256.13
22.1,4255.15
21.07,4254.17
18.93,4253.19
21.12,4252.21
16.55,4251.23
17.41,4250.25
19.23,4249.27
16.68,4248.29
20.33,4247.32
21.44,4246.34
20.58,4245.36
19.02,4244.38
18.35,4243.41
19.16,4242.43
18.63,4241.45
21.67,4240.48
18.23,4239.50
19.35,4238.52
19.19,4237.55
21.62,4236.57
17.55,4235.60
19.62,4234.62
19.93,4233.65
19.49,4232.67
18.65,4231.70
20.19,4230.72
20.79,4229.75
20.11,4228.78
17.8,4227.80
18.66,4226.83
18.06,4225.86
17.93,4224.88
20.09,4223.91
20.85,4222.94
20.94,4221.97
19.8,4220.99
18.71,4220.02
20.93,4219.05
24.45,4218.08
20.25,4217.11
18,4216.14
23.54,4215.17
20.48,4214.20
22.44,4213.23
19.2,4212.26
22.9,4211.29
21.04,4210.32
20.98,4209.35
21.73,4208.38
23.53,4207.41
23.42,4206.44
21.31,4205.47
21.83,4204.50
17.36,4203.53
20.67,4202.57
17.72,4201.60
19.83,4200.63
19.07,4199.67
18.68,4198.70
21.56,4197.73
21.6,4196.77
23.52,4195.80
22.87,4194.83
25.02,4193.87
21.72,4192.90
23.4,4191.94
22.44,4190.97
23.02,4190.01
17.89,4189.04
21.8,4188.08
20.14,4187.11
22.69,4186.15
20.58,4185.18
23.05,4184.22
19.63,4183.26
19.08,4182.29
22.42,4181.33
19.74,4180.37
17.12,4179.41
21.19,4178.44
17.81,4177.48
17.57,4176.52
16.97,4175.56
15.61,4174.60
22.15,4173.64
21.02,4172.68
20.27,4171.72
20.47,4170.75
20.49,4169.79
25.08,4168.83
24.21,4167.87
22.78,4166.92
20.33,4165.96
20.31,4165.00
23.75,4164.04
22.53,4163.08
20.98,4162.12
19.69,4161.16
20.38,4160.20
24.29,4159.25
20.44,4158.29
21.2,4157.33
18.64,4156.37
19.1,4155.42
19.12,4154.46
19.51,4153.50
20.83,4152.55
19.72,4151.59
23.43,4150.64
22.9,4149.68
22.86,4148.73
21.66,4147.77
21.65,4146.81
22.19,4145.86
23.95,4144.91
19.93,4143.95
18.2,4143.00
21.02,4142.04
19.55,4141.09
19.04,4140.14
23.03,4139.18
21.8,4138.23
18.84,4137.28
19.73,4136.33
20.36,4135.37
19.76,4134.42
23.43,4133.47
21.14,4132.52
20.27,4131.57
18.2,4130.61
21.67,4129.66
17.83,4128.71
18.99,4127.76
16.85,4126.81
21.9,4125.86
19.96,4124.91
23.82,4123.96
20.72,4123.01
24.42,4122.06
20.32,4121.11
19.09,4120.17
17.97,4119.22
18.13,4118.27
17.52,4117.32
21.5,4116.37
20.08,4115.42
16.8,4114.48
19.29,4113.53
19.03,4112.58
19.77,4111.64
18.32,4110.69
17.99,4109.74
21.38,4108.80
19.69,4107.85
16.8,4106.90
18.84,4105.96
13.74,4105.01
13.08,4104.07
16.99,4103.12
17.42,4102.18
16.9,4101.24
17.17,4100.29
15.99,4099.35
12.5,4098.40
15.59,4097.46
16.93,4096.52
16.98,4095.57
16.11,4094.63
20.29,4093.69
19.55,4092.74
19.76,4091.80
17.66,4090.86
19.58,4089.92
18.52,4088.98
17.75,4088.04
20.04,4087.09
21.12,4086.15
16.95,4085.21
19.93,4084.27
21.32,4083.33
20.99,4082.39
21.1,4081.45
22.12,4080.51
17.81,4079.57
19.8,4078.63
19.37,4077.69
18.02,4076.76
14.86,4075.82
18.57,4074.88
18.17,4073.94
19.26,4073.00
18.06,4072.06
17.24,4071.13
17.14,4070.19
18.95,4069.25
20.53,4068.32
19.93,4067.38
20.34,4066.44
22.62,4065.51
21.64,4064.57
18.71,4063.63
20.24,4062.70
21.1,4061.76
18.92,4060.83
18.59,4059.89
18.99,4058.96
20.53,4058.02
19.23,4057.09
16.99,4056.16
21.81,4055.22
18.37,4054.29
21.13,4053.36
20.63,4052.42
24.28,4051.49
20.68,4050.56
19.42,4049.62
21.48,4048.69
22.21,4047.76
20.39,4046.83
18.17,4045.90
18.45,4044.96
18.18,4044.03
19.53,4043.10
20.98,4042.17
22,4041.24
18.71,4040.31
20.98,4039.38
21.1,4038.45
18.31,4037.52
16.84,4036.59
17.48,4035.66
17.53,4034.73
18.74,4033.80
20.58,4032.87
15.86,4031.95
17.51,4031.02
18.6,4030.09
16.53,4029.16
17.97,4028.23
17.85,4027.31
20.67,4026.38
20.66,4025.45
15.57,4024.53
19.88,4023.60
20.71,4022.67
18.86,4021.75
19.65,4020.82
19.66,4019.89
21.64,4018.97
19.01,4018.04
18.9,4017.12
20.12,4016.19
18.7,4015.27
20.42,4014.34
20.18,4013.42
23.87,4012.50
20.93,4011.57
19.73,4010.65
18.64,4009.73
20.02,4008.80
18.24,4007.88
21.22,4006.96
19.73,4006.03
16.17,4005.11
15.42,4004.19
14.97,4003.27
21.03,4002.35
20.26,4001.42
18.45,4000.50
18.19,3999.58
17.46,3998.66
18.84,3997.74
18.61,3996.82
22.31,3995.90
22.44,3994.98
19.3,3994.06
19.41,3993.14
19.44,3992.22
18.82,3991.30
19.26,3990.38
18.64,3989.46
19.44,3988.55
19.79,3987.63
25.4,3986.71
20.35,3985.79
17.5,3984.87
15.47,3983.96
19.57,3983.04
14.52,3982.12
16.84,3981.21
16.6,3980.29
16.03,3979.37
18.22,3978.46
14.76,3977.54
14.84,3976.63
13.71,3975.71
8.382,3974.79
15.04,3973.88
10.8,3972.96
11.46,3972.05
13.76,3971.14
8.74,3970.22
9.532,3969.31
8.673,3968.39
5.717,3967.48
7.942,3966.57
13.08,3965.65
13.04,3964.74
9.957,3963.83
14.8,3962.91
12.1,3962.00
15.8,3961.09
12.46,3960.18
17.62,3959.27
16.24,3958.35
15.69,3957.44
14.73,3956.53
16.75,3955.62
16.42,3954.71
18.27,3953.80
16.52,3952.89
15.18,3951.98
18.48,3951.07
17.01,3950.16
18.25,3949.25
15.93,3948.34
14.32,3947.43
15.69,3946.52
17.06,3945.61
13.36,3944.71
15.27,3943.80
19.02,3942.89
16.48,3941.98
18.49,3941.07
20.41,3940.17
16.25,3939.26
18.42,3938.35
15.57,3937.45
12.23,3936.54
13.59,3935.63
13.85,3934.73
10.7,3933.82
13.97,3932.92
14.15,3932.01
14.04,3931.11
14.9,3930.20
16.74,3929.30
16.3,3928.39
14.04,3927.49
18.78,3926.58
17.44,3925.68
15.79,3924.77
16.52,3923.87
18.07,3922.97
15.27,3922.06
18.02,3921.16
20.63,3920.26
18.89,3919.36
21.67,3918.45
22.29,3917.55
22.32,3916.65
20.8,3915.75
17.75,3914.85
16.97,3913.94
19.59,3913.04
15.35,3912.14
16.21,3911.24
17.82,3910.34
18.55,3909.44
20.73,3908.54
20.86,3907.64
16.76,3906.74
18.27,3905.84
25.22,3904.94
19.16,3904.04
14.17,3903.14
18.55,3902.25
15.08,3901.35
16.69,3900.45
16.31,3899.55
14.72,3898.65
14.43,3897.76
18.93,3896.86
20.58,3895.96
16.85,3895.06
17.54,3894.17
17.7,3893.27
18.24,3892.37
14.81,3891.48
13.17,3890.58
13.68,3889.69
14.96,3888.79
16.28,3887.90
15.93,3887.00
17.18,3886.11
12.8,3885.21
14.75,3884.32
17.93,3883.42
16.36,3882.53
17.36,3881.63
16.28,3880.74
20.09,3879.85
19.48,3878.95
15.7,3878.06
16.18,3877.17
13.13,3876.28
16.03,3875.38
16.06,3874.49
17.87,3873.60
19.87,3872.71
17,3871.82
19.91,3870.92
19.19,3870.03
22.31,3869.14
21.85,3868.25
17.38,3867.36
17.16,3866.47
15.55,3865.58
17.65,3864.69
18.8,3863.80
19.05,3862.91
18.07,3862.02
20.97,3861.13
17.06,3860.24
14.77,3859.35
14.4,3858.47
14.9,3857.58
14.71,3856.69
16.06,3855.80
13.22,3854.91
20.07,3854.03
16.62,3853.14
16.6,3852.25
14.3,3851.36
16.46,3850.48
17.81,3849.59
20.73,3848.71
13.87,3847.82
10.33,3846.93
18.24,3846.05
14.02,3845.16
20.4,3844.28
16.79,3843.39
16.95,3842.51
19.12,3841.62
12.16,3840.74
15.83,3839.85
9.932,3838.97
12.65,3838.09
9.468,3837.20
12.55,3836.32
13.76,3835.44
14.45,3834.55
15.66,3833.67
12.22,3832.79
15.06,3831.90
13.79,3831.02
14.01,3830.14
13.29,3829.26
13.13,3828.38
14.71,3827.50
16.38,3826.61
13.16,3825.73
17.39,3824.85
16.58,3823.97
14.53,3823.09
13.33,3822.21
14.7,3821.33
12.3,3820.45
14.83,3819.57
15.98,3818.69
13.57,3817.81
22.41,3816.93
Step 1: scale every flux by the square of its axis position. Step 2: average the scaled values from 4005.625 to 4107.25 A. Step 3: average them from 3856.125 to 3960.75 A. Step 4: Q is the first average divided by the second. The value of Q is 1.2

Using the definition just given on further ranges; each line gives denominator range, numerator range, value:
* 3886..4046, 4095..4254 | 1.29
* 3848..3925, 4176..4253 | 1.37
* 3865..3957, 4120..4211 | 1.39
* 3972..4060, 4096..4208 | 1.15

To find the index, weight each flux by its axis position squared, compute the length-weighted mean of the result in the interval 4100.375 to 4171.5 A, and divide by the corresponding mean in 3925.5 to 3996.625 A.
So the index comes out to 1.4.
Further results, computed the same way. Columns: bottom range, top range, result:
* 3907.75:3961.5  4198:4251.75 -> 1.37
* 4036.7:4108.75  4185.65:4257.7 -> 1.15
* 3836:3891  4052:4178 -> 1.36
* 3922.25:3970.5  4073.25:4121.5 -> 1.32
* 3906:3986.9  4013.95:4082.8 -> 1.29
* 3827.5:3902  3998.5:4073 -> 1.31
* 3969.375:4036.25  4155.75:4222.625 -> 1.27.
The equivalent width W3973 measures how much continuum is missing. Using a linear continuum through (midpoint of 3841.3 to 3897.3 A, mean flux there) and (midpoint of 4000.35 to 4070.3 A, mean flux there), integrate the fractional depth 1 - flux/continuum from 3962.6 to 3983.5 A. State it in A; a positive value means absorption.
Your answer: 6.4 A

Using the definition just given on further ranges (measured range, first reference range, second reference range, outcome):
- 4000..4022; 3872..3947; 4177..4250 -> -1.6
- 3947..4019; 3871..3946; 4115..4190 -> 5.3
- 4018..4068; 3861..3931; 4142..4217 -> -0.6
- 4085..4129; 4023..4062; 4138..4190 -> 3.6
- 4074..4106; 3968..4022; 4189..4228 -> 1.9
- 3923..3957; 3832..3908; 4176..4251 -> 2.6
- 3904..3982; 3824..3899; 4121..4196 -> 7.1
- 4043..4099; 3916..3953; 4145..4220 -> -0.6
